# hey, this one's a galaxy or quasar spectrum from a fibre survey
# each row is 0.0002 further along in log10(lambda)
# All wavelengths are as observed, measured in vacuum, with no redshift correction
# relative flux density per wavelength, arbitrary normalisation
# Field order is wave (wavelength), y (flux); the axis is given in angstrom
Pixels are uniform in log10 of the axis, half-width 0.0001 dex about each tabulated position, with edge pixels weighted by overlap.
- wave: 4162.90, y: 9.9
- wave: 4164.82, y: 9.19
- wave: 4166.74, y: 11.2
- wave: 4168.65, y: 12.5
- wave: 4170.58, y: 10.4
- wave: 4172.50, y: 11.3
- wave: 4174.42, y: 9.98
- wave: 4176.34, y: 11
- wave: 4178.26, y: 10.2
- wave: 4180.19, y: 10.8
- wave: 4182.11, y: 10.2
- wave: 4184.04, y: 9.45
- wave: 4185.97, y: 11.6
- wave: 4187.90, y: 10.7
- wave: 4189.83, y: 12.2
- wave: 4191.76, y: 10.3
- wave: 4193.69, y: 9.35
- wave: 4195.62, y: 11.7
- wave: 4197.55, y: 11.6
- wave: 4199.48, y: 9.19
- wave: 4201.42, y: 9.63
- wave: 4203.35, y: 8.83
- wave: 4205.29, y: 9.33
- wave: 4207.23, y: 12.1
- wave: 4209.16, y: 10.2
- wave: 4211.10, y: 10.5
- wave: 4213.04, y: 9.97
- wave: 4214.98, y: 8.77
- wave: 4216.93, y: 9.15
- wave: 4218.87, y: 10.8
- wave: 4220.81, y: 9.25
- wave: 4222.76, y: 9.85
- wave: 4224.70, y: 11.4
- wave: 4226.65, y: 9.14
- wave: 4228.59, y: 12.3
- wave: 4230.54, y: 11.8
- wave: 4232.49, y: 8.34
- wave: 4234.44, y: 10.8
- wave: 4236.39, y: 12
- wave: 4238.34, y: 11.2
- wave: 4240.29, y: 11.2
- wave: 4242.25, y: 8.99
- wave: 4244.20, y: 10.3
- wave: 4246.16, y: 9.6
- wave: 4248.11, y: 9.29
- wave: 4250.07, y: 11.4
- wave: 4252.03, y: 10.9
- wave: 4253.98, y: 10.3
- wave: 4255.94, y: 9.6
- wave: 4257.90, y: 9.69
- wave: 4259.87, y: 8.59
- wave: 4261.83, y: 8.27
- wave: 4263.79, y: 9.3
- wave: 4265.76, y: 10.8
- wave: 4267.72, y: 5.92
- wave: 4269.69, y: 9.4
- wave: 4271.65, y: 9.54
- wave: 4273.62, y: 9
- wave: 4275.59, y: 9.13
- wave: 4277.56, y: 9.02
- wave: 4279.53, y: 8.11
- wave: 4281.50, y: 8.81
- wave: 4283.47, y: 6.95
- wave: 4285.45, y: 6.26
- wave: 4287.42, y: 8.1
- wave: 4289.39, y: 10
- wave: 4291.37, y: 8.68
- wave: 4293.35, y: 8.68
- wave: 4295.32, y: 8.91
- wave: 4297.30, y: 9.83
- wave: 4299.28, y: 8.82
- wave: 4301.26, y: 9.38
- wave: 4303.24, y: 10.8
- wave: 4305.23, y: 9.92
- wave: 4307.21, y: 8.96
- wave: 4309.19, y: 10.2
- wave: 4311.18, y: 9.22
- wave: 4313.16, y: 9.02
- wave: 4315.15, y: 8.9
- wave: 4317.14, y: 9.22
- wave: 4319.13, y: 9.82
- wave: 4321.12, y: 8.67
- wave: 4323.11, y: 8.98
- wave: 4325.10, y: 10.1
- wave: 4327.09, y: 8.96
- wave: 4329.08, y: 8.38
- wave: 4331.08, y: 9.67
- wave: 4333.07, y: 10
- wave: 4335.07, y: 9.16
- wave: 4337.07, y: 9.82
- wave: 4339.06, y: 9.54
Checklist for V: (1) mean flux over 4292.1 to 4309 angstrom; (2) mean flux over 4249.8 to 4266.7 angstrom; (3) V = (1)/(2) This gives 1.0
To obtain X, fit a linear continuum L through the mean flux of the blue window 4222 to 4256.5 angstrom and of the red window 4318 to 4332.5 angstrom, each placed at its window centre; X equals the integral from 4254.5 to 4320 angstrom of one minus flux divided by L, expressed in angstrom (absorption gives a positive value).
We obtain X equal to 5.2 angstrom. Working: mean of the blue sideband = 10.5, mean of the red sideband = 9.25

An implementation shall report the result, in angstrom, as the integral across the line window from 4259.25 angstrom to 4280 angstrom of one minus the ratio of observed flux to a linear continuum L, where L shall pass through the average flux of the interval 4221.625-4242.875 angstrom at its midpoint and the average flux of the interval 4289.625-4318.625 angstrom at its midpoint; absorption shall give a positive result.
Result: 2.3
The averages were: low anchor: 10.7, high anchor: 9.35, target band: 8.85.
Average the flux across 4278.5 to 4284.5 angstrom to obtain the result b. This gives 7.95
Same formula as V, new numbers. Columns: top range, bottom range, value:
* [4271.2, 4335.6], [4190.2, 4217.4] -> 0.90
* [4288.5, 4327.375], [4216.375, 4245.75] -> 0.90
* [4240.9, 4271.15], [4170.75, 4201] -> 0.90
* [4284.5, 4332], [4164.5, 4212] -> 0.87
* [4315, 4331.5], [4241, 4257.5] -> 0.91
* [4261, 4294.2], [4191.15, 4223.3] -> 0.86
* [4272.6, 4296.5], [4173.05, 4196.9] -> 0.80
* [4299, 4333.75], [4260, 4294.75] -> 1.09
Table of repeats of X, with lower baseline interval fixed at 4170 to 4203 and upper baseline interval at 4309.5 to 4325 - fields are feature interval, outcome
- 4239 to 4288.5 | 3.1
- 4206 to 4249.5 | -0.9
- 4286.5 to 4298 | 0.5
